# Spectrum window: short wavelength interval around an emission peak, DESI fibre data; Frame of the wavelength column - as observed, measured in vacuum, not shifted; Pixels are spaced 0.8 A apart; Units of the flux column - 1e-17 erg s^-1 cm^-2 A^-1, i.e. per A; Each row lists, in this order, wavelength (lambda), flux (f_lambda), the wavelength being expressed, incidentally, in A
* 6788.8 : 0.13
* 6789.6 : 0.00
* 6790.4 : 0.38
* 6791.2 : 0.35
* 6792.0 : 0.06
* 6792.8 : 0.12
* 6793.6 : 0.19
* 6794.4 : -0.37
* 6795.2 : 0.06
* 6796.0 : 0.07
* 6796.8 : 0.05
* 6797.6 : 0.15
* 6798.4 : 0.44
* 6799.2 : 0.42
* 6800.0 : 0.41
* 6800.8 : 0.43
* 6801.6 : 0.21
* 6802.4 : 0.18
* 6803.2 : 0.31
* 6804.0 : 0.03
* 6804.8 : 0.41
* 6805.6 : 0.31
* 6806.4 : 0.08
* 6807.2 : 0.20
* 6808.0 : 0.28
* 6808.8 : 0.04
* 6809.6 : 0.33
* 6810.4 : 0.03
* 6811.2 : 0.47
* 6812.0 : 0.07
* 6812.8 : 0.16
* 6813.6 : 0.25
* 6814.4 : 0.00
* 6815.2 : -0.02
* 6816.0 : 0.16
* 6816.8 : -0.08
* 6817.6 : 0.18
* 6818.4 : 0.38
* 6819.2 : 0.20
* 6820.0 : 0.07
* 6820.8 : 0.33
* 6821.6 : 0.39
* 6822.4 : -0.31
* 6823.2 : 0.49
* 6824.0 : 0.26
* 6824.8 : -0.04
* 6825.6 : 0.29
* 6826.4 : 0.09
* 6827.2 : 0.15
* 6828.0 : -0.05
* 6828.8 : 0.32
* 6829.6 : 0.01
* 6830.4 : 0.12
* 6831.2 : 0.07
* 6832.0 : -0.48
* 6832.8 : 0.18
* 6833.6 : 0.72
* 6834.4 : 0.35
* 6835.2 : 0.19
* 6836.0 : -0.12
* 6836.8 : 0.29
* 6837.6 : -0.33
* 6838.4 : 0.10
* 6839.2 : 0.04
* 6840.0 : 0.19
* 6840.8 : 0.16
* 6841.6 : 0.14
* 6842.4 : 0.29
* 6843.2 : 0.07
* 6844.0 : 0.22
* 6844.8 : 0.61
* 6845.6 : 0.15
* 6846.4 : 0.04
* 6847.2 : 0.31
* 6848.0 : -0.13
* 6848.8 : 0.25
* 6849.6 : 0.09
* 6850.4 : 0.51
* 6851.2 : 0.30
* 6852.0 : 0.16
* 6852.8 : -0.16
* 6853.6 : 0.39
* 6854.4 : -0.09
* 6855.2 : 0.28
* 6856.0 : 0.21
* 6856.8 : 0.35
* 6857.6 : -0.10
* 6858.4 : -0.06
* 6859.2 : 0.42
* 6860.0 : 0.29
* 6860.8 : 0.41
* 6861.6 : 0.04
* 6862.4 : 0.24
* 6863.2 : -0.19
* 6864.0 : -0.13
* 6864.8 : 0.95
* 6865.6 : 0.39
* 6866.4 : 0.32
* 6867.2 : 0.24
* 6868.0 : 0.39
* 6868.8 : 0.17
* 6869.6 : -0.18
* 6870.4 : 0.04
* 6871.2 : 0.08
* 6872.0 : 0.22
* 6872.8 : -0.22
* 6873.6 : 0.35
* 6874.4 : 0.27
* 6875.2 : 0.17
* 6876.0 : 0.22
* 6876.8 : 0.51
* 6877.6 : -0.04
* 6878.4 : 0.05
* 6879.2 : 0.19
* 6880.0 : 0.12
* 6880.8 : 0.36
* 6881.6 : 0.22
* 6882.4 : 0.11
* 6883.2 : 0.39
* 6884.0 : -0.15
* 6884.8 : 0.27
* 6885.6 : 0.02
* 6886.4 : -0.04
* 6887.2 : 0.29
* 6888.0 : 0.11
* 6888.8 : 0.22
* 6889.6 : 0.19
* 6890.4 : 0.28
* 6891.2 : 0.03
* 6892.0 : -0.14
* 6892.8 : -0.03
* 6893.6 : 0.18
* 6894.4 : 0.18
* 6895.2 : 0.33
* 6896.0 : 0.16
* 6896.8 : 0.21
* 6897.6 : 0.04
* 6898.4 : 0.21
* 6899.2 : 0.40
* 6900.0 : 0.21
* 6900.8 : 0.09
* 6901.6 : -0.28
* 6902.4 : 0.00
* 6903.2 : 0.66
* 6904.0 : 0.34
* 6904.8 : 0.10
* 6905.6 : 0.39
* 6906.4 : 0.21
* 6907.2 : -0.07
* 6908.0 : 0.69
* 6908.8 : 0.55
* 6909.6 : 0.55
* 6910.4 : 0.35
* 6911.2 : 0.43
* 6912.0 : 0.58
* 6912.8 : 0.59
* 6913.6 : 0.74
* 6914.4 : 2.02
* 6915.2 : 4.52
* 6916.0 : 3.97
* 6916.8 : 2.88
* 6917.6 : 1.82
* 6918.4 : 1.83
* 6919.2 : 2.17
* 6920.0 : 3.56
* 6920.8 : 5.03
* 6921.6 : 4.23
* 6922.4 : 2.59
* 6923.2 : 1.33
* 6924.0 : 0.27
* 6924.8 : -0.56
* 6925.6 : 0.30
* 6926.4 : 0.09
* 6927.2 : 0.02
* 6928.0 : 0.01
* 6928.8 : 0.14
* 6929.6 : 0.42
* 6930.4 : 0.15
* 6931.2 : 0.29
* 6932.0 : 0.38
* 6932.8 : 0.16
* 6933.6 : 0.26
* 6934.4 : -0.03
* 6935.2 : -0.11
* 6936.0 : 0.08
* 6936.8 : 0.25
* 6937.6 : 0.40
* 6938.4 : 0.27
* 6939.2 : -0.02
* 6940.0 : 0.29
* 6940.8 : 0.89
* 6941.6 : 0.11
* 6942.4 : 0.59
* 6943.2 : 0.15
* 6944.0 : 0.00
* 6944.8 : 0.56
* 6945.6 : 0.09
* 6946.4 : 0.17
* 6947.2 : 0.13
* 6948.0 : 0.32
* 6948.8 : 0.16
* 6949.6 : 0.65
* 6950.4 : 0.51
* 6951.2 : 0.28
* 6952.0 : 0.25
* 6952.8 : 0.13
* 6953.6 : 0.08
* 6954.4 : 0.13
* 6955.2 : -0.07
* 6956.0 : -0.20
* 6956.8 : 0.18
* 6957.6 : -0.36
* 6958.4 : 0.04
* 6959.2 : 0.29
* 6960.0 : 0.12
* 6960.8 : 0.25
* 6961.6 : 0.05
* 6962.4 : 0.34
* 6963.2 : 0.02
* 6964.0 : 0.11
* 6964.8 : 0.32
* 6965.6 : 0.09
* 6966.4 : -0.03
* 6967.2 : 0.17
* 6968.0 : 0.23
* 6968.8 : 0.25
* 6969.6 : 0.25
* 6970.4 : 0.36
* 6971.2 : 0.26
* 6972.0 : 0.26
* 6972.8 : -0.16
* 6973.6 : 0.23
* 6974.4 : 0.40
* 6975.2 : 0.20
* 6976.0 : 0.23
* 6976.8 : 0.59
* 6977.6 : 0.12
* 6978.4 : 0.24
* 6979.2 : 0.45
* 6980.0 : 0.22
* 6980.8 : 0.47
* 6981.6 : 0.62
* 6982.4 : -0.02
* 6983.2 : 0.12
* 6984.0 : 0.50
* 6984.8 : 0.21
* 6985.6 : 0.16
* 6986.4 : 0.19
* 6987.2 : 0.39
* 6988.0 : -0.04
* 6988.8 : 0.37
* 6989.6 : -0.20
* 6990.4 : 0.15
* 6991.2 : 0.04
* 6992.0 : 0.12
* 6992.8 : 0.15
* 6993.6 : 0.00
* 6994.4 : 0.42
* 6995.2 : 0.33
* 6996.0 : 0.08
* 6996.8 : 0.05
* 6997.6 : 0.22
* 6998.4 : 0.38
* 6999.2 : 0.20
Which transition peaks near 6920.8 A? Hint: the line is [O II]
